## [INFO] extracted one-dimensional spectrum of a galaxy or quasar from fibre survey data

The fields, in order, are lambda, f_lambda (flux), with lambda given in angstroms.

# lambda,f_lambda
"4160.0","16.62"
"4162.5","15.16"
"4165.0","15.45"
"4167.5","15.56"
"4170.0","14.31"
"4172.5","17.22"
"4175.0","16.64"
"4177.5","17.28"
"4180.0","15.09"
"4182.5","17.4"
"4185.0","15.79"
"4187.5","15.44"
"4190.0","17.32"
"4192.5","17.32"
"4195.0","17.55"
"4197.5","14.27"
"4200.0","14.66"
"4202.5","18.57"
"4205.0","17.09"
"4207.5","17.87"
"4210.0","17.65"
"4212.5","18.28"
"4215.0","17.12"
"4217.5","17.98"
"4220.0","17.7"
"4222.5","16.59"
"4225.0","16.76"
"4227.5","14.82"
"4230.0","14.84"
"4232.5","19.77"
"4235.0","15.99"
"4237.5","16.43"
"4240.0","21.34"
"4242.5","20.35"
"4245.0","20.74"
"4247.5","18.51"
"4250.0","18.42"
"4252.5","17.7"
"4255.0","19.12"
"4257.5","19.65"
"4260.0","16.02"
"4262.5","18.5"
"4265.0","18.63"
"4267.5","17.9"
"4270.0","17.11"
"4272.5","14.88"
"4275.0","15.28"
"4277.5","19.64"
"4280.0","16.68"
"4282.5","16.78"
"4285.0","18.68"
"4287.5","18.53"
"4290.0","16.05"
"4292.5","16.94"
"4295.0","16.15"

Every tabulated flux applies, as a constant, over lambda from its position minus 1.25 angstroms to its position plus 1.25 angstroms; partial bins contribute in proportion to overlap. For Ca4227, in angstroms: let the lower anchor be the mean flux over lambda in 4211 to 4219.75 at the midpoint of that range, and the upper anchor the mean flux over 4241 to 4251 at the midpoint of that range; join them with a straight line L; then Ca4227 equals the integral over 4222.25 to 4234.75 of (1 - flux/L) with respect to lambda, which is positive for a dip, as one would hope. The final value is 1.4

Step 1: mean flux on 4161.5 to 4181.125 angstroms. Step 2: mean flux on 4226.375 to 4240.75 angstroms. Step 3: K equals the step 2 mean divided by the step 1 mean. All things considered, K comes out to 1.08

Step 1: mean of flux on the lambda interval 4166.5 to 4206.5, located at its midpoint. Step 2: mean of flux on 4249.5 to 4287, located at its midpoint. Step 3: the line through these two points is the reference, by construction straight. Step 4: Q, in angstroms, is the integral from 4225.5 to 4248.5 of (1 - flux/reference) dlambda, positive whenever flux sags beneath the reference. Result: -1.2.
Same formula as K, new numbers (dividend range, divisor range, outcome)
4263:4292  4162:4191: 1.08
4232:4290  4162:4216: 1.09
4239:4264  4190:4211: 1.13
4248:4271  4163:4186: 1.13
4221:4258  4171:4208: 1.09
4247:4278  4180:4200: 1.09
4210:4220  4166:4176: 1.12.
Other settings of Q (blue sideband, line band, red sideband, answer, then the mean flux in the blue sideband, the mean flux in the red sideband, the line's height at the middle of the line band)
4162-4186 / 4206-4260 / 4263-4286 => -3.71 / 16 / 17.3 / 16.8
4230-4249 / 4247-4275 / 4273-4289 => 0.54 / 18.7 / 17.4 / 18.1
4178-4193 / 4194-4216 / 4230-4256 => 0.21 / 16.4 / 18.6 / 17.2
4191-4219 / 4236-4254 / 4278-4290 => -1.71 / 17.1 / 17.6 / 17.4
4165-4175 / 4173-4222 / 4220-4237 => -2.27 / 15.8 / 16.6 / 16.1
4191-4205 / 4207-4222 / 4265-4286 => -0.92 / 16.5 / 17.2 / 16.7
